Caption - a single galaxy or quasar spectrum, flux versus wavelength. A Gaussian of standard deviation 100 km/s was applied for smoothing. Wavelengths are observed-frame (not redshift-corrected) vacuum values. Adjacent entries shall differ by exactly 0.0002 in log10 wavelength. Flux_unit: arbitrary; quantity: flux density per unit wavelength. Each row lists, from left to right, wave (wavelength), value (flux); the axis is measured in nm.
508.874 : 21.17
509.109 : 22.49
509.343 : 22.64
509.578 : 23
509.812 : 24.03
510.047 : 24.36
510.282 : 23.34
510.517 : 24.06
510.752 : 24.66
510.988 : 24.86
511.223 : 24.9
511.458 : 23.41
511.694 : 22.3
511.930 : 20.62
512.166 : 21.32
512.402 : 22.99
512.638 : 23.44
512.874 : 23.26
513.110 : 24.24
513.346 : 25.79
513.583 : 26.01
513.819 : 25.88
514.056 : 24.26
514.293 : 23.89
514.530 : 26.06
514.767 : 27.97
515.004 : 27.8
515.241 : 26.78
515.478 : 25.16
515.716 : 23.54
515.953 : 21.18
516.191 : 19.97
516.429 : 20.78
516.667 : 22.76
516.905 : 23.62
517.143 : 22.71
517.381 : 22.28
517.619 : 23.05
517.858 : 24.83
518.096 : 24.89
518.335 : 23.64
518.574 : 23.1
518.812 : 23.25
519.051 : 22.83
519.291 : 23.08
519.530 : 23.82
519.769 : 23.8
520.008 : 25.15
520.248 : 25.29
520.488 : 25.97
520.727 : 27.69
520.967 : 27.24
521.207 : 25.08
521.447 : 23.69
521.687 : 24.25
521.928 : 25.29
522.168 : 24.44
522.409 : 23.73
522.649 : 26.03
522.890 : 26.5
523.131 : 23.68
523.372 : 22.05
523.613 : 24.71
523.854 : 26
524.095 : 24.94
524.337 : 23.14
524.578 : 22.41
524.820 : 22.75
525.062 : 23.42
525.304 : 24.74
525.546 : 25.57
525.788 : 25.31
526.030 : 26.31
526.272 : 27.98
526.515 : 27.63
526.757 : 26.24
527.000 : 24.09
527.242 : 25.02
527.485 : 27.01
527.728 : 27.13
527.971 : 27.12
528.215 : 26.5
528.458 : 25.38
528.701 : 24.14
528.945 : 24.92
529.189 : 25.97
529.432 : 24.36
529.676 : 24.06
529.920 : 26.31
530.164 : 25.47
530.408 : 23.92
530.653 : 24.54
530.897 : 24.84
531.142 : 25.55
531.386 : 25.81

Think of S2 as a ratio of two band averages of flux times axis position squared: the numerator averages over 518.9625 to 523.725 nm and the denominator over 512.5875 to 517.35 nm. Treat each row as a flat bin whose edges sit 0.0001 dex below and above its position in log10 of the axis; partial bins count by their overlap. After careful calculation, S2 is 1.0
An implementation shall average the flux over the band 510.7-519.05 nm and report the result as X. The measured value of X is 23.8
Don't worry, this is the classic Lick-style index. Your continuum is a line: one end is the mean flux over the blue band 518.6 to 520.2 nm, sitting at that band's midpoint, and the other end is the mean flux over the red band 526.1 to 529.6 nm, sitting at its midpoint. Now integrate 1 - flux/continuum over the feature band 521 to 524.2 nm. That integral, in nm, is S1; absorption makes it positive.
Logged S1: -0.022 nm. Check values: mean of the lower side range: 23.7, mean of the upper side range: 25.9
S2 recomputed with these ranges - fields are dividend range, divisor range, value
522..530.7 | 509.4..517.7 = 1.11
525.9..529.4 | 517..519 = 1.15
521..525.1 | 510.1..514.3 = 1.06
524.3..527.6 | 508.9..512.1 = 1.15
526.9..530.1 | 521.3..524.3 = 1.06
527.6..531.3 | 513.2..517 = 1.10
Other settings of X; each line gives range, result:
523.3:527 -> 24.9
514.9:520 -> 23.5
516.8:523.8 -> 24.4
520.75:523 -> 25.2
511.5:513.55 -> 23.1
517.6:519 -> 23.8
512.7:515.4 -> 25.6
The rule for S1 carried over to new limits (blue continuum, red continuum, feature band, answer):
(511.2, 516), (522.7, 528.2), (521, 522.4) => 0.02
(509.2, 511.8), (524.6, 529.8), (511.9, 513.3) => 0.06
